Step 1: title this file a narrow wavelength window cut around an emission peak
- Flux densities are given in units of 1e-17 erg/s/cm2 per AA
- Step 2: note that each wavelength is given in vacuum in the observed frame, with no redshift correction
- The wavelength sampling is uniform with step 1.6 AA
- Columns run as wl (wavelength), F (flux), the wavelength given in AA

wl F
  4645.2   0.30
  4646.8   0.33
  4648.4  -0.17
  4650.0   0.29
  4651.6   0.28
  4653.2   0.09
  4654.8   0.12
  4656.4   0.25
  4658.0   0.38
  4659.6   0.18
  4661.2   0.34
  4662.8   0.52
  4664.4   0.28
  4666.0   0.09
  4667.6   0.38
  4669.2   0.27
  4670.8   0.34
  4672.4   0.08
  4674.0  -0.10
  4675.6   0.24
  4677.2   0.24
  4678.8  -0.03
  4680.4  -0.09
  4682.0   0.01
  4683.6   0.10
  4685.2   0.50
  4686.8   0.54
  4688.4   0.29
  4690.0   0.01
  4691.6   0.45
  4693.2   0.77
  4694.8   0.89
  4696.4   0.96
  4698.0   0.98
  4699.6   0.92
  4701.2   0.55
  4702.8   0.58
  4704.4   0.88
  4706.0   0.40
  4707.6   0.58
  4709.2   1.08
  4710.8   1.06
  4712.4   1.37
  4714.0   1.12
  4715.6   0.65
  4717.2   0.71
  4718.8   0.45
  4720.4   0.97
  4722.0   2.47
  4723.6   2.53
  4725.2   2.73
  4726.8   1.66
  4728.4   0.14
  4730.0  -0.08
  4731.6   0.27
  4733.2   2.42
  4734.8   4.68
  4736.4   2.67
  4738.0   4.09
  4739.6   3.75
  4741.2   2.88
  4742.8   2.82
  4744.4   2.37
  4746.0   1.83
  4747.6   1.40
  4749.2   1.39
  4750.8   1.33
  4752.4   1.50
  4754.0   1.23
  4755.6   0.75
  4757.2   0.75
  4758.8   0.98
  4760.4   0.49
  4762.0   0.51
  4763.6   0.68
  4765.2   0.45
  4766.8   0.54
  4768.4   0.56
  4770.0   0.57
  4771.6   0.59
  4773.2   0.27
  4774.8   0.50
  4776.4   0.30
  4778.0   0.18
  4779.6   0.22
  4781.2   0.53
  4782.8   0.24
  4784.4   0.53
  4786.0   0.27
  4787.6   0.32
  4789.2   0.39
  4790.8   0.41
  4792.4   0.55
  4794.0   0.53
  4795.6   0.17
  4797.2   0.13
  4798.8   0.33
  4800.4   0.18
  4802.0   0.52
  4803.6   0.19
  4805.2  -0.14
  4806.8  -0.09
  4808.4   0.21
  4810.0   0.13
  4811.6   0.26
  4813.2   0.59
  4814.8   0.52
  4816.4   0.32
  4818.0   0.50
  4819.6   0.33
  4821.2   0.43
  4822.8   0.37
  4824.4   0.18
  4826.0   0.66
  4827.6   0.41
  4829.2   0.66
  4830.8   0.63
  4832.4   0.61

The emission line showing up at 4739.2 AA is Lyman alpha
